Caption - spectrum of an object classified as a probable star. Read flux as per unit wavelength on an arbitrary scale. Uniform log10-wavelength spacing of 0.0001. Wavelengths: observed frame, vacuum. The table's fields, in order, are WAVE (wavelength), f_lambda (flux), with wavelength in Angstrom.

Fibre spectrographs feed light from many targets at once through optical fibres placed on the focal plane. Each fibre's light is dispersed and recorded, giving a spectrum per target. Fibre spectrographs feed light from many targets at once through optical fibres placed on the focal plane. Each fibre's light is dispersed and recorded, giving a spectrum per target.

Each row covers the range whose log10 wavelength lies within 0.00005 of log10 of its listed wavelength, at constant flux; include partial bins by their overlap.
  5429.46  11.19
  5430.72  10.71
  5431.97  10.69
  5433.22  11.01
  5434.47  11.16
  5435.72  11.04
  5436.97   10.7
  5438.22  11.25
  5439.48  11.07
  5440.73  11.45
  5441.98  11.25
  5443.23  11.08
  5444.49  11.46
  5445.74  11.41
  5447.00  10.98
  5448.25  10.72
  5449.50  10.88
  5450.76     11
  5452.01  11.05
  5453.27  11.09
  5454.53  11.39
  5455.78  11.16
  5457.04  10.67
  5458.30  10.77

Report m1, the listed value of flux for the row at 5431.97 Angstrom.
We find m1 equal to 10.69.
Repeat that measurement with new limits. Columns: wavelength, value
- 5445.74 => 11.41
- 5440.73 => 11.45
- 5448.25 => 10.72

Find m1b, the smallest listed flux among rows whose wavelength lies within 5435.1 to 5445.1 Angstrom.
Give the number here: 10.7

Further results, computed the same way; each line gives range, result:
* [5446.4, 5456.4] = 10.72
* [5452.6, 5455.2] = 11.09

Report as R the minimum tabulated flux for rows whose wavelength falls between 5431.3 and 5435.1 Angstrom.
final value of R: 10.69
